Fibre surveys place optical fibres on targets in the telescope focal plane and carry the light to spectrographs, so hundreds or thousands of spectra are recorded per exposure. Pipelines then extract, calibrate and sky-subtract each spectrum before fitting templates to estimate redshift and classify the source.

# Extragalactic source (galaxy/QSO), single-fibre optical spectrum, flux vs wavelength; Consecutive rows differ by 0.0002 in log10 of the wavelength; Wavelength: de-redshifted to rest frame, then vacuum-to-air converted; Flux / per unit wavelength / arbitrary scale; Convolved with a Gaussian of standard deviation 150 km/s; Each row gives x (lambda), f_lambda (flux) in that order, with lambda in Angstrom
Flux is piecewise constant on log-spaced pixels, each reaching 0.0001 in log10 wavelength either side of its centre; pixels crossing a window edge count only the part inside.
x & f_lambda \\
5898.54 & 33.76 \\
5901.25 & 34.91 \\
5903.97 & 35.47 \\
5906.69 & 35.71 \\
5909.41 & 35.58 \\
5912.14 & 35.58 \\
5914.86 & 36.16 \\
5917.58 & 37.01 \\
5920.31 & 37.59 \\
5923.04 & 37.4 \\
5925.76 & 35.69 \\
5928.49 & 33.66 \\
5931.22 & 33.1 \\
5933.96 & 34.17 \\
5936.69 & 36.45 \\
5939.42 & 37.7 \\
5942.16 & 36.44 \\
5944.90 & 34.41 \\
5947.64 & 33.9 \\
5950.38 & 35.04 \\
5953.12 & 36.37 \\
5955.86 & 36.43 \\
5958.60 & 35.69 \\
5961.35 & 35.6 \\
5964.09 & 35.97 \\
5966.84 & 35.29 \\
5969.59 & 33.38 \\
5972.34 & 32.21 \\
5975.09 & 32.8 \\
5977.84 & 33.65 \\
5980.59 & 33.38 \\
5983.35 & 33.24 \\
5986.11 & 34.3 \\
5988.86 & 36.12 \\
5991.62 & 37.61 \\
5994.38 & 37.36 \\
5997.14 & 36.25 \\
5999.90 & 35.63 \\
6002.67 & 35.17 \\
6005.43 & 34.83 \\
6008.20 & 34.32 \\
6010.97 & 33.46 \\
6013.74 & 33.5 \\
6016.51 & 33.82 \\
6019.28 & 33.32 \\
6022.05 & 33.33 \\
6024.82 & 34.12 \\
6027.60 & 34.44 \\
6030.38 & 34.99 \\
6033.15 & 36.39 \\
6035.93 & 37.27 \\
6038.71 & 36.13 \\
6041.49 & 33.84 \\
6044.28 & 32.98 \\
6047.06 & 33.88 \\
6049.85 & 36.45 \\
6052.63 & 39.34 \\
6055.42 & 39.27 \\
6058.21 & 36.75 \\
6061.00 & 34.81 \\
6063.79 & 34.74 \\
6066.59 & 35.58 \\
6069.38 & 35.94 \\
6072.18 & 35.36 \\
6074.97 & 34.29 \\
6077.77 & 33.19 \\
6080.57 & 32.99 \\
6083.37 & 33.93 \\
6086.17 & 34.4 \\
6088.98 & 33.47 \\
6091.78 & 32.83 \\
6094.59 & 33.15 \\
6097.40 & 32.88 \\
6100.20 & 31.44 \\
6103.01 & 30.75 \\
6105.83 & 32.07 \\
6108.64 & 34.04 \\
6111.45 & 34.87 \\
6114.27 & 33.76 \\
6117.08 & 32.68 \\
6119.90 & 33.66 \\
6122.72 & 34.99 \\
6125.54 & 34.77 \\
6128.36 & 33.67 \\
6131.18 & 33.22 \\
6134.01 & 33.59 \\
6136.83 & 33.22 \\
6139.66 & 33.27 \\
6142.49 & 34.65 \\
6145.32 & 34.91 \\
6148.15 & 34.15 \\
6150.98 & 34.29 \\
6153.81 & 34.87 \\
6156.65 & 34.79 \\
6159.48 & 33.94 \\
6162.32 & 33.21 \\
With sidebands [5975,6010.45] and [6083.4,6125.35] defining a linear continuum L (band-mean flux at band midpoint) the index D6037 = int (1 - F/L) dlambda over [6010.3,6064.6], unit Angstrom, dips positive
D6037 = -1.4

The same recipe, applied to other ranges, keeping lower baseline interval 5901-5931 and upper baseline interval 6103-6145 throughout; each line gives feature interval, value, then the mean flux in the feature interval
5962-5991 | 0.8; 34.2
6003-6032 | 0.6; 34.1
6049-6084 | -1.4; 35.6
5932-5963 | -0.1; 35.6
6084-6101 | 0.4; 33.1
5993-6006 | -0.4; 35.9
